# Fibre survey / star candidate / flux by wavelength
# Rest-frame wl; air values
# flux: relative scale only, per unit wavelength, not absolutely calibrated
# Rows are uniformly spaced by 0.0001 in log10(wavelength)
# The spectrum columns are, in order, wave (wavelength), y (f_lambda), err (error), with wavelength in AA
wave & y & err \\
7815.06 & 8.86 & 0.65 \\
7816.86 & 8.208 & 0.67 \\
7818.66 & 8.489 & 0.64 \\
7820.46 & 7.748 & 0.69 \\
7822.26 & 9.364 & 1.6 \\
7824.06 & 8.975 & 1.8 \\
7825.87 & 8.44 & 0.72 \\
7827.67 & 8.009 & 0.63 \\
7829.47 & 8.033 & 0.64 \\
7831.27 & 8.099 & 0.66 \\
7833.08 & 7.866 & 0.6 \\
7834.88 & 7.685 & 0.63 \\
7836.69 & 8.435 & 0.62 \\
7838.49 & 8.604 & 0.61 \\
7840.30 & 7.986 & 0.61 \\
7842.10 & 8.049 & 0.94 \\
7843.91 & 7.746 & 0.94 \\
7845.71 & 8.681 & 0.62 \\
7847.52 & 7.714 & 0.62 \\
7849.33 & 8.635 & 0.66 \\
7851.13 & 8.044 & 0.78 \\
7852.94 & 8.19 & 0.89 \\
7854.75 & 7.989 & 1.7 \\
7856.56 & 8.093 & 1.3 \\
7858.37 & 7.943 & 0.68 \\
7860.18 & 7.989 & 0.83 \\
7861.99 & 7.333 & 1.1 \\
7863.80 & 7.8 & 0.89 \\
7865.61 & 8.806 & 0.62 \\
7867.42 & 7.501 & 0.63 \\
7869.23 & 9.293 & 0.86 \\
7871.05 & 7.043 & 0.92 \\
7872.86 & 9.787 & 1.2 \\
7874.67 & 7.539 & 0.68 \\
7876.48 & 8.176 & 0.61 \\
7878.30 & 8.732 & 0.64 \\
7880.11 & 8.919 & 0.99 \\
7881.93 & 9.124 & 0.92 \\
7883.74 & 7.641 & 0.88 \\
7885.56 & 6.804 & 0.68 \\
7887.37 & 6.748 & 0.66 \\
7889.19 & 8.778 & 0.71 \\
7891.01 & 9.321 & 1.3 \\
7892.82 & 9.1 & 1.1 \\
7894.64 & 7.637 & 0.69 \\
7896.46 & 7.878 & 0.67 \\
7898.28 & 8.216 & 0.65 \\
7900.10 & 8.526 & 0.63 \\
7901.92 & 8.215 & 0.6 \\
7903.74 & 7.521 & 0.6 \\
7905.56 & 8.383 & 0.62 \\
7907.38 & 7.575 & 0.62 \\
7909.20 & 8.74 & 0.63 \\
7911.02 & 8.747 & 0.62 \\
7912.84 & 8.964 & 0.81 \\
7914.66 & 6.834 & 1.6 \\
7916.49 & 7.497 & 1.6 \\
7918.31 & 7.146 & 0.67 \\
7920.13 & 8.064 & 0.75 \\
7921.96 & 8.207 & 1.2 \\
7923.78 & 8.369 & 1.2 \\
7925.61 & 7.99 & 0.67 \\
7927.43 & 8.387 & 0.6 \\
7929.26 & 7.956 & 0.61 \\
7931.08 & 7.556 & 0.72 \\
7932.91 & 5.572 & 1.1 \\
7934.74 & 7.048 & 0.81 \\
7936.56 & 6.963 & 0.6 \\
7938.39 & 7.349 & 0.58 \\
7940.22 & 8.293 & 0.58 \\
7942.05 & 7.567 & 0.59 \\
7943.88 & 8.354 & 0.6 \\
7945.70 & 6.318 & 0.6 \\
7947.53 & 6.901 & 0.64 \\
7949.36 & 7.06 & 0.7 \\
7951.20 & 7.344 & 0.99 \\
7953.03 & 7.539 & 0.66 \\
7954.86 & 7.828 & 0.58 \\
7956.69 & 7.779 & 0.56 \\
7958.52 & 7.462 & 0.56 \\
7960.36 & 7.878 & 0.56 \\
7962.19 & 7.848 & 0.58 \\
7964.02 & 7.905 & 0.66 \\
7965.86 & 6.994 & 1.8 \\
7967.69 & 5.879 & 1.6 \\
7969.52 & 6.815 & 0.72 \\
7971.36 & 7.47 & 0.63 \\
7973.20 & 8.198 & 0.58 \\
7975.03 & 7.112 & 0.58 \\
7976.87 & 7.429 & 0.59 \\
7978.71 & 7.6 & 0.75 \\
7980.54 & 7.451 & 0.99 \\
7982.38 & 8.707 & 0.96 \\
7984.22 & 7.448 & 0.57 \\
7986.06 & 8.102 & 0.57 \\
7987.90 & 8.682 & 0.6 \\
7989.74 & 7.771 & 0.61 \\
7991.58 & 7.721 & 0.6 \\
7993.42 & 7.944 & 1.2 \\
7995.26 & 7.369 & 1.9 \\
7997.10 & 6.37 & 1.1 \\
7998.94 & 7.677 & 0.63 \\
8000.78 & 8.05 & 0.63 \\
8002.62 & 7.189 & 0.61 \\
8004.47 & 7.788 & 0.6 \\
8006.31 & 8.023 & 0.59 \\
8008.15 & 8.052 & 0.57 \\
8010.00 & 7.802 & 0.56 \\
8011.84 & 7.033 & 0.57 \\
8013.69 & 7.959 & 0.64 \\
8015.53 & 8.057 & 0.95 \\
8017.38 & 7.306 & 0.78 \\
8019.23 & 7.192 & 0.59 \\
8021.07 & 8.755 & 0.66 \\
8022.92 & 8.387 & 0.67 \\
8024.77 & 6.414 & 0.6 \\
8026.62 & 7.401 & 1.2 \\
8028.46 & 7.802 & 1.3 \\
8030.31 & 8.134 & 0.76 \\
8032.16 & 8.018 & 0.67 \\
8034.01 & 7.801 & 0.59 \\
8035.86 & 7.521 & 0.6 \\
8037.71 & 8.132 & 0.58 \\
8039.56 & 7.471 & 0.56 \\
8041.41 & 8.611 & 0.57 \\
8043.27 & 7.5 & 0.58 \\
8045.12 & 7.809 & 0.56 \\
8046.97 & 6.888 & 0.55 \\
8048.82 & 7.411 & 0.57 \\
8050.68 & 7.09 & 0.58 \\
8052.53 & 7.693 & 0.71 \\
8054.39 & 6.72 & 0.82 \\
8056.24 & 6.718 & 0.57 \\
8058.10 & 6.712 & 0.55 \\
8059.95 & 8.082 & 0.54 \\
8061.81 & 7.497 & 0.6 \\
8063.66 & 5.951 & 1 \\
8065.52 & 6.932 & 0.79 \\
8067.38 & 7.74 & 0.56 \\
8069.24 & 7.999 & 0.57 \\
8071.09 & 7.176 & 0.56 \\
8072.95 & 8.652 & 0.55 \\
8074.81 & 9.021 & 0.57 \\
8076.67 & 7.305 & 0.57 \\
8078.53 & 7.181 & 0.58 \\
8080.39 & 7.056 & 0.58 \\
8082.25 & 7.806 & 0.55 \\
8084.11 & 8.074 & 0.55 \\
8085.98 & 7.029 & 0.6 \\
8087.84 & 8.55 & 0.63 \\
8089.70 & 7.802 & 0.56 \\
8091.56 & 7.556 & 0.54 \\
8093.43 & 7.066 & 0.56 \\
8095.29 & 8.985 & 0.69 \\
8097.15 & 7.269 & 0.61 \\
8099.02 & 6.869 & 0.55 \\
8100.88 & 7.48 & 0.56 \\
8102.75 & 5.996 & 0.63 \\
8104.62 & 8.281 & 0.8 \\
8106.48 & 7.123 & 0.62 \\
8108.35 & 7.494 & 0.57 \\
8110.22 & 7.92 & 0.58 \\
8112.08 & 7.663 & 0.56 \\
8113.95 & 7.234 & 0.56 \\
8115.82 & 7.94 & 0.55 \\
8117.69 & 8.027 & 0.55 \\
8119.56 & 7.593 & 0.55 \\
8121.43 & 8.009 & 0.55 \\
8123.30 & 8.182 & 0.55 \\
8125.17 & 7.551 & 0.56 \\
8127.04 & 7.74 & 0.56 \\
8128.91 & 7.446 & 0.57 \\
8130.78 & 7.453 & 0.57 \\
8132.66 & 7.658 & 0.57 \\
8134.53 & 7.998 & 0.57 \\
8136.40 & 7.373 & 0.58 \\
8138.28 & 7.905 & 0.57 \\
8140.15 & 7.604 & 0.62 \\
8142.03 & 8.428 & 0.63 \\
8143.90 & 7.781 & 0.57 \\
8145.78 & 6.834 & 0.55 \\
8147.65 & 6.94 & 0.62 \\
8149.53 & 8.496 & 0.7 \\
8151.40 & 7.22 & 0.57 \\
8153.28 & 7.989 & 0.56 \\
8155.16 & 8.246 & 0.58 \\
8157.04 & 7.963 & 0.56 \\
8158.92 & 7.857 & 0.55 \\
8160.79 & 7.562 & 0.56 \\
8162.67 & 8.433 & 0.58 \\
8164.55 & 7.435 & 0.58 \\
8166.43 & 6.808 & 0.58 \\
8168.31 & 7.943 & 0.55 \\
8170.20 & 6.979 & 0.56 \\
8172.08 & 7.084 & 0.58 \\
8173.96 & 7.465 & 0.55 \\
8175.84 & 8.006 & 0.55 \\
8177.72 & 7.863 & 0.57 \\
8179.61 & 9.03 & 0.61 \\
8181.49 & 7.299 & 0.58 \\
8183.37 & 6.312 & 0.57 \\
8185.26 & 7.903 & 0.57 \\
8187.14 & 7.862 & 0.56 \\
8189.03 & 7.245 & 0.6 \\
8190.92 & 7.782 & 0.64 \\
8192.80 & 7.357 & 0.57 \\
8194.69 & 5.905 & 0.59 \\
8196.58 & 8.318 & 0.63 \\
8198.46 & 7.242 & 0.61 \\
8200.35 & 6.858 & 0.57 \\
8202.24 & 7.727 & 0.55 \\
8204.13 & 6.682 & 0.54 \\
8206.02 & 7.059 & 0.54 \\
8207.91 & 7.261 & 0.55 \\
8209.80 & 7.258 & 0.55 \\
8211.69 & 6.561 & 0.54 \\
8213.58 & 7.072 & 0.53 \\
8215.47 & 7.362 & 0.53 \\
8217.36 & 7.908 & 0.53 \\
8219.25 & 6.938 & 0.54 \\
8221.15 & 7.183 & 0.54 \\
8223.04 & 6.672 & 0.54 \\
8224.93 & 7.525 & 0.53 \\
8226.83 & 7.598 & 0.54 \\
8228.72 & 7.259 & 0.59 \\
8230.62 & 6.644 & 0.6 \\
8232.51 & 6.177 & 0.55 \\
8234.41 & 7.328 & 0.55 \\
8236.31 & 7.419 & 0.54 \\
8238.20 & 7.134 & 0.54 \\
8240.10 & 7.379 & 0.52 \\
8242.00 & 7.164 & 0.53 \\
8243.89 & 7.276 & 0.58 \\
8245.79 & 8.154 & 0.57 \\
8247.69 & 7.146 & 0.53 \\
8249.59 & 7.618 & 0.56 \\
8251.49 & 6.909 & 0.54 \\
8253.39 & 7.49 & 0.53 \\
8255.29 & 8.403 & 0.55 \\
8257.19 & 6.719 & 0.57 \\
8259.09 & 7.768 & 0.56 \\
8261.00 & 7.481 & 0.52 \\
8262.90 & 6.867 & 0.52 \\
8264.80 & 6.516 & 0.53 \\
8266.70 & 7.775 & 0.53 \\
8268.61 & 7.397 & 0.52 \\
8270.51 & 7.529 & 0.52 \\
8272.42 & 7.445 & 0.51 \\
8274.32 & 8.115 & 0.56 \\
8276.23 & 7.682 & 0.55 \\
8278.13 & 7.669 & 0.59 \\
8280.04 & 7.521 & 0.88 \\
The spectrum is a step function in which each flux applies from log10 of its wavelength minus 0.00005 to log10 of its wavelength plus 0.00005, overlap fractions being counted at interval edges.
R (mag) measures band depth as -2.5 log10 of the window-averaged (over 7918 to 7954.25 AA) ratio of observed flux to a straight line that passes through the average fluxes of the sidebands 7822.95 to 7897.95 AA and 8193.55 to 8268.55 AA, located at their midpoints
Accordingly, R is 0.067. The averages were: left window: 8.18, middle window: 7.51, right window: 7.23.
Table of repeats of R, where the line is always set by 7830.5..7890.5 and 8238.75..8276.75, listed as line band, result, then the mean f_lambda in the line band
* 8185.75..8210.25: 0.04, 7.28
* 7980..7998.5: 0.02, 7.76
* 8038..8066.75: 0.07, 7.3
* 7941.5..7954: 0.10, 7.29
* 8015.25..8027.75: 0.03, 7.63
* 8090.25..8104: 0.05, 7.35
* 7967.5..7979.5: 0.09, 7.29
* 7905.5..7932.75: 0.01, 7.95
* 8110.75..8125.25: -0.02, 7.79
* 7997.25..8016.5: 0.02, 7.71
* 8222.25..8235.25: 0.07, 7.03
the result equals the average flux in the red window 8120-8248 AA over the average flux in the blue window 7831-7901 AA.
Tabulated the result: 0.9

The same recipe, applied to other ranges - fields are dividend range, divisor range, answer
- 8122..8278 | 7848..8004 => 0.95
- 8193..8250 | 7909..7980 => 0.95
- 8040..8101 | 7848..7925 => 0.92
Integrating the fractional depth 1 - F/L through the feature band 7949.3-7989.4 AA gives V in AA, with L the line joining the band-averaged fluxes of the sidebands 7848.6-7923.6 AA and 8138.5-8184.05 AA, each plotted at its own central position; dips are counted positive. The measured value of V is 2.05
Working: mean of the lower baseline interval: 8.13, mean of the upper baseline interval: 7.66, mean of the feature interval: 7.58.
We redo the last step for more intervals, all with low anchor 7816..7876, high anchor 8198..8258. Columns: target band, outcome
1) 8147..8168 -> -1.0 AA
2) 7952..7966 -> 0.4 AA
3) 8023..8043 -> -0.1 AA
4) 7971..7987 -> 0.2 AA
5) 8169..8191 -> -0.7 AA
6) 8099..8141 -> -0.6 AA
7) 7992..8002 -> 0.4 AA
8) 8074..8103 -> -0.1 AA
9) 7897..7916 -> -0.3 AA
